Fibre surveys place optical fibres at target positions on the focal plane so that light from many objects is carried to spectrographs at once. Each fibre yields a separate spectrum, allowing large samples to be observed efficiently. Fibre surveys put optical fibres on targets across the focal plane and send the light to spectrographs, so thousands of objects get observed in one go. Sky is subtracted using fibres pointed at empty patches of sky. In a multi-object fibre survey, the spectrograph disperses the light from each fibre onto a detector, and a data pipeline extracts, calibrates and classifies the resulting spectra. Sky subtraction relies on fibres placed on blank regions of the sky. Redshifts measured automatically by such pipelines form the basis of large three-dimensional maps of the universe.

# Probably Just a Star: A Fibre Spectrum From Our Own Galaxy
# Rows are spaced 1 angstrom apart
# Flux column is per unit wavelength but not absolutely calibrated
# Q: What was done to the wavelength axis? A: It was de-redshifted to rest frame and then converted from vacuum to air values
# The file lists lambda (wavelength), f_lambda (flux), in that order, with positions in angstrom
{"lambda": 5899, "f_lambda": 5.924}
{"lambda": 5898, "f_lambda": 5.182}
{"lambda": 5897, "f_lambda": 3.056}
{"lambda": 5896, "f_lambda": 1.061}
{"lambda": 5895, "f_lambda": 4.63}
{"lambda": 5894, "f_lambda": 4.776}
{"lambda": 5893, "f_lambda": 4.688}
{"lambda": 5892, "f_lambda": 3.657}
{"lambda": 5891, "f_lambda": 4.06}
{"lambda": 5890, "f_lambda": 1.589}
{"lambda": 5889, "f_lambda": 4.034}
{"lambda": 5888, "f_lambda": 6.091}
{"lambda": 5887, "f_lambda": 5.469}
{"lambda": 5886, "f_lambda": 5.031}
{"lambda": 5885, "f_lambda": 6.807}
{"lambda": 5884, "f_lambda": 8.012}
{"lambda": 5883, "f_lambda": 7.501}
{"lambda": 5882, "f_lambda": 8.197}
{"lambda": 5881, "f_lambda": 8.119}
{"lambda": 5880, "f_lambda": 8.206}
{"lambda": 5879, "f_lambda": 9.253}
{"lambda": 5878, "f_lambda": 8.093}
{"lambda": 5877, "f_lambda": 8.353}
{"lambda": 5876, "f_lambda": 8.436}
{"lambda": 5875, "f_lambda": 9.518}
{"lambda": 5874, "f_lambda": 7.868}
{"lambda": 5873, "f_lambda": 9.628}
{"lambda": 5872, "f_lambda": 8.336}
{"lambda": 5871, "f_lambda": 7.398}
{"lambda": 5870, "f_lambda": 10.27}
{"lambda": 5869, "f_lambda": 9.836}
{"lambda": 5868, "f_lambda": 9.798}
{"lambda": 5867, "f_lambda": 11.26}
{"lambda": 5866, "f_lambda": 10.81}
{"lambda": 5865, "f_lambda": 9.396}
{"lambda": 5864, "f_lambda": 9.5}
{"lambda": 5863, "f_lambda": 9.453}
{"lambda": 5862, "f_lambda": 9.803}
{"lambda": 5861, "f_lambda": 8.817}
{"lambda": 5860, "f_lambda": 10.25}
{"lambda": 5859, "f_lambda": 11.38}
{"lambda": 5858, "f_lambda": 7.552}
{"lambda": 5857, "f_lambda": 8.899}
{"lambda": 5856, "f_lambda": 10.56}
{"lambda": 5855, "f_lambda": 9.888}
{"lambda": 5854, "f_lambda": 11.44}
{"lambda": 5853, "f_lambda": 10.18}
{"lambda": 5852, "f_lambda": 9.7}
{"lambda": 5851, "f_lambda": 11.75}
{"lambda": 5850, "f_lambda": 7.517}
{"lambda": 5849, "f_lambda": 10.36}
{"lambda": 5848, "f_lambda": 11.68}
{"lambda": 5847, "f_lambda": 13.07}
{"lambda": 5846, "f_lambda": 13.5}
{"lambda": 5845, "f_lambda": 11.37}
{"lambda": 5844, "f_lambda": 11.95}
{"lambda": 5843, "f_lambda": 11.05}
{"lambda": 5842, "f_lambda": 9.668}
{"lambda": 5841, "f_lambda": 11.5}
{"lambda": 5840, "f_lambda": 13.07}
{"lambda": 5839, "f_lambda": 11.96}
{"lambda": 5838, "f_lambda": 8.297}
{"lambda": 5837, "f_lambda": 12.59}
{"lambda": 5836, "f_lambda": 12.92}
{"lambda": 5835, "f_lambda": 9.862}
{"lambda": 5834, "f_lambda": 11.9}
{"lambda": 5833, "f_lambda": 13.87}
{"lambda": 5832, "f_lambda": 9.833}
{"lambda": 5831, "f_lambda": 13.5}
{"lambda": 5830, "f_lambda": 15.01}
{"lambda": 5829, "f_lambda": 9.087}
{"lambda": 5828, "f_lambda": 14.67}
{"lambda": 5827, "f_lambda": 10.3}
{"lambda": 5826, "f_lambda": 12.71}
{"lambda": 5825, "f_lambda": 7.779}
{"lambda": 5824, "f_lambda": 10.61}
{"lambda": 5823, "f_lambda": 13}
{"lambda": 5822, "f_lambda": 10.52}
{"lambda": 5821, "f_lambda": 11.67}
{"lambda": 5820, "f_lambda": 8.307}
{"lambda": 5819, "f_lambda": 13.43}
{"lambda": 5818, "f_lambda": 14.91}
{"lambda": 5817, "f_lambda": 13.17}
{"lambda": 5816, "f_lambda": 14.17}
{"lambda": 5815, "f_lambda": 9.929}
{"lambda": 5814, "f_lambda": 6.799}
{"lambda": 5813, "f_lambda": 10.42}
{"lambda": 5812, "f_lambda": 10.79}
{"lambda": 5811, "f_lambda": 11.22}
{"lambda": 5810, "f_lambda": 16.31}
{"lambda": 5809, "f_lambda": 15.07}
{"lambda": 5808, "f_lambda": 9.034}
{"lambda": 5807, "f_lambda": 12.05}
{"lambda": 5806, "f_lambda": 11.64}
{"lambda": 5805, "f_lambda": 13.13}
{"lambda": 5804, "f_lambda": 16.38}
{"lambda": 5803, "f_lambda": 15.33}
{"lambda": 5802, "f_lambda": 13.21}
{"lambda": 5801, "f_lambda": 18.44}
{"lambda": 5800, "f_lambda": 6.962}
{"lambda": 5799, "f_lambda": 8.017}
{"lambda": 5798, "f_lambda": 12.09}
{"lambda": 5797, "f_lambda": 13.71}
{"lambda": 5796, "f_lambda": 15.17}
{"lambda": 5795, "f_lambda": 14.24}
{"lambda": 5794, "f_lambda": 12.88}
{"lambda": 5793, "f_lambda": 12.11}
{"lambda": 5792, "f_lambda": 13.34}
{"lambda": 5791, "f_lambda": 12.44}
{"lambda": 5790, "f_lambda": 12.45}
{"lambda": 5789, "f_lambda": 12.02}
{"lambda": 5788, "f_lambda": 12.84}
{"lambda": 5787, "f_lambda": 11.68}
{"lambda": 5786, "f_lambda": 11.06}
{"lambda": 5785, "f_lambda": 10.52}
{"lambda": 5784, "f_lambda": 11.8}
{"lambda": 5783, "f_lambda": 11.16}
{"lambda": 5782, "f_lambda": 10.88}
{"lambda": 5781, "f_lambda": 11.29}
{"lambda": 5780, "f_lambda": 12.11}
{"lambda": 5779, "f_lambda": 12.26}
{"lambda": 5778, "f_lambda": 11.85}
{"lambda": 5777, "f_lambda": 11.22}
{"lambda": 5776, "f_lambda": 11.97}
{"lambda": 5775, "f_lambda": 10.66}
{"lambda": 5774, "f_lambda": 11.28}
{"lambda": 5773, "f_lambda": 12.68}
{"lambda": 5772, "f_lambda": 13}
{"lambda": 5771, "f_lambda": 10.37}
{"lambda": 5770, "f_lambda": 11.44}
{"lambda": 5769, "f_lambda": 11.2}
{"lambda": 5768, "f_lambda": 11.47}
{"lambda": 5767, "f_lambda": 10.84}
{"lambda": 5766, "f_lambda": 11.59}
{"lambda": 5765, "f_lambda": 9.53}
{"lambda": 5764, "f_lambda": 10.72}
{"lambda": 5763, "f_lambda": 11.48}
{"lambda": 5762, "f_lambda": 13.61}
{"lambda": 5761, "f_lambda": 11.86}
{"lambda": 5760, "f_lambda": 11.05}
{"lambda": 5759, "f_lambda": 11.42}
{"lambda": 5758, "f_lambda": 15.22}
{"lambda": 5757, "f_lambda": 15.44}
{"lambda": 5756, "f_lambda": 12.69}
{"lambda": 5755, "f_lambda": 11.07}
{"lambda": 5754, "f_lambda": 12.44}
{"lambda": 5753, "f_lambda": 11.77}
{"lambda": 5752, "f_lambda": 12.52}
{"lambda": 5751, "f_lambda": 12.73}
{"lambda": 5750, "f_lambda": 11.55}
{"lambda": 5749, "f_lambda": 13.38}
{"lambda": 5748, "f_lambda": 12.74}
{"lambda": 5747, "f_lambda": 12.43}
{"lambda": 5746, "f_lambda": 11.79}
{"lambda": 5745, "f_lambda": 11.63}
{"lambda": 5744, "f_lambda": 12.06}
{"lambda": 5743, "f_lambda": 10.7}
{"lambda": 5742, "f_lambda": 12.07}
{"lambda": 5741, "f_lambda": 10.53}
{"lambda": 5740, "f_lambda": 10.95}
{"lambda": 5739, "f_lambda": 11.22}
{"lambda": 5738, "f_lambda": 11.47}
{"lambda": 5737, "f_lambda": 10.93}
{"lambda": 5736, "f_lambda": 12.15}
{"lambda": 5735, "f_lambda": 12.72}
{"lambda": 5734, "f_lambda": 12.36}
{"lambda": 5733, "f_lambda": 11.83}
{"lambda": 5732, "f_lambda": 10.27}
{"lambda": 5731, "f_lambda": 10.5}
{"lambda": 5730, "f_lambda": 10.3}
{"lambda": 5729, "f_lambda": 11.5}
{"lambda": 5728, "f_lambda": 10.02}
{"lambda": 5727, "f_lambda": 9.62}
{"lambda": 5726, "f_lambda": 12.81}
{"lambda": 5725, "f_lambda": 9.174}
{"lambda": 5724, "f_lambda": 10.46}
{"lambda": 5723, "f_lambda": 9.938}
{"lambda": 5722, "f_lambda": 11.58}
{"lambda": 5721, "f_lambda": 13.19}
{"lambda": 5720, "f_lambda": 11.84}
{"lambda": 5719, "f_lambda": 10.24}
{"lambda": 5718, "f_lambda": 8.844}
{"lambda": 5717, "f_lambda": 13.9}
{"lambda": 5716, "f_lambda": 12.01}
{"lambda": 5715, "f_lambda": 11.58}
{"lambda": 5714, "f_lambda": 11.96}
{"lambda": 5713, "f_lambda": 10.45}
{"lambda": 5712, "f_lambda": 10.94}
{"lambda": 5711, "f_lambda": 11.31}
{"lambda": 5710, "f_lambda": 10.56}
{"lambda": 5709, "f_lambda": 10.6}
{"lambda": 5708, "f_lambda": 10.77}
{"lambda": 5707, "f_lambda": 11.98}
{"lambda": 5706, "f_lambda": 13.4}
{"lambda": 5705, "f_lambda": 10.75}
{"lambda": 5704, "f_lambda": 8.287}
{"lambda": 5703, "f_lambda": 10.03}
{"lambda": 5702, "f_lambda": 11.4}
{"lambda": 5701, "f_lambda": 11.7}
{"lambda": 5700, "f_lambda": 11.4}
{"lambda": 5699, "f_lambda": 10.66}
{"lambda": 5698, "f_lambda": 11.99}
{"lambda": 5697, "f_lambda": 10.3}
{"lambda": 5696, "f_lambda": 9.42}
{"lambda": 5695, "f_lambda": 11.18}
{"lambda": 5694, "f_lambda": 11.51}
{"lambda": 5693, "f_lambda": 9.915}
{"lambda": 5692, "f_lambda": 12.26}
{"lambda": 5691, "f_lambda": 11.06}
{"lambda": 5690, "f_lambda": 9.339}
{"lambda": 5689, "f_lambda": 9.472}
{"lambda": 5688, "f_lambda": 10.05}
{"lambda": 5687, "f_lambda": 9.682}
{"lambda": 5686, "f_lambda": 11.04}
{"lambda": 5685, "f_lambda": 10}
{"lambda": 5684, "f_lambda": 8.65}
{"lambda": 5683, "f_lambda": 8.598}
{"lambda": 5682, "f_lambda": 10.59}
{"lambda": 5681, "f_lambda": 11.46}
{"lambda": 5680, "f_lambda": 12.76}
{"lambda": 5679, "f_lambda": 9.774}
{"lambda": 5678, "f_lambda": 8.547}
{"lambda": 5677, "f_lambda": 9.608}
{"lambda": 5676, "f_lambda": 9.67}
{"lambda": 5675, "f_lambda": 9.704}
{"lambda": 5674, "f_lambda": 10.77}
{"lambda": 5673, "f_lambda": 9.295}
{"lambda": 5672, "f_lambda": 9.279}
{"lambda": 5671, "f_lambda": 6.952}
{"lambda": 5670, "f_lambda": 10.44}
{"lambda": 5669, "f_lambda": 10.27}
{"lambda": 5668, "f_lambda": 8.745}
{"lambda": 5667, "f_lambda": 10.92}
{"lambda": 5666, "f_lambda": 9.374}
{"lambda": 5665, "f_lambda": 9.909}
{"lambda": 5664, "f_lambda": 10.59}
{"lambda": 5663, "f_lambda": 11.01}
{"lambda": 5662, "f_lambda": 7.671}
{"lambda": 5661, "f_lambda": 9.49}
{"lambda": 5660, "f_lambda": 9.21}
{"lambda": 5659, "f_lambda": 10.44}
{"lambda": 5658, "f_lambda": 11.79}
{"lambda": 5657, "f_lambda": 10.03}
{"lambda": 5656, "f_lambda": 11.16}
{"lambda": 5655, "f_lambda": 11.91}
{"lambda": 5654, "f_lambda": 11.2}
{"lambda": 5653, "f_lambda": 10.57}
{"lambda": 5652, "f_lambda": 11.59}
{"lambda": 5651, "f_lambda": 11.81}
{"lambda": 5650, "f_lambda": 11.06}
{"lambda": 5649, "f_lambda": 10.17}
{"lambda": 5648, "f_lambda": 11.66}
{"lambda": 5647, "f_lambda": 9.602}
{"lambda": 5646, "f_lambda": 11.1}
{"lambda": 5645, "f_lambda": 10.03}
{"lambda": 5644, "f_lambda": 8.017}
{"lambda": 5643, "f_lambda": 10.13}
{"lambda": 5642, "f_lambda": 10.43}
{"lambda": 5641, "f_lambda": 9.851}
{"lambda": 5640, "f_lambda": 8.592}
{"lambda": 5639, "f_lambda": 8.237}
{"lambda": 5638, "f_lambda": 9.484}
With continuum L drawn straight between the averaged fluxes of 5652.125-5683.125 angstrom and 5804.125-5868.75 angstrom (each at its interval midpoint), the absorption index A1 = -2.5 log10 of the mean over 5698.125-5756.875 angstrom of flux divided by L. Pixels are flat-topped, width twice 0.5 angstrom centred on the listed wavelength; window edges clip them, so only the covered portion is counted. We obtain -0.09 mag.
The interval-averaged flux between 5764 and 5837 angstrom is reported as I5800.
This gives 12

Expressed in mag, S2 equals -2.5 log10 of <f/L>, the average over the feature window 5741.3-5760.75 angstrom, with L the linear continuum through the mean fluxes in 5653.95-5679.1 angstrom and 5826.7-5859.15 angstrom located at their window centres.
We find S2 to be -0.17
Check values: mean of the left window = 9.89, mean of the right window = 11.2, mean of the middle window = 12.3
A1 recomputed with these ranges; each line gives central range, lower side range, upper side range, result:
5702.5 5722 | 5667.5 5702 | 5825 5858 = -0.08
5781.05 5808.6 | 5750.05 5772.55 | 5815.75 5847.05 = -0.04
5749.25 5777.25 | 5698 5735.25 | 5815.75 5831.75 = -0.04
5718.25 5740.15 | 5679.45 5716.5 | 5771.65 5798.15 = 0.02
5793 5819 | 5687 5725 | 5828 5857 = -0.13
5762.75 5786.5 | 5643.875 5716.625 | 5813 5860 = -0.04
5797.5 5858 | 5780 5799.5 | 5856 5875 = -0.08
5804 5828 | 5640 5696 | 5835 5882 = -0.17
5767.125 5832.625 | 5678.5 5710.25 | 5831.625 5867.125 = -0.12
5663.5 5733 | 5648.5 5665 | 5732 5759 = 0.08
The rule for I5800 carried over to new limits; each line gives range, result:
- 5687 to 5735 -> 11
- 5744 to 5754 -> 12.3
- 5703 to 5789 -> 11.5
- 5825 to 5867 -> 11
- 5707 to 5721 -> 11.3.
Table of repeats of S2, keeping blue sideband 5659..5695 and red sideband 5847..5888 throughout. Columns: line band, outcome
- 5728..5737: -0.17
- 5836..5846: -0.23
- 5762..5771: -0.17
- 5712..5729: -0.14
